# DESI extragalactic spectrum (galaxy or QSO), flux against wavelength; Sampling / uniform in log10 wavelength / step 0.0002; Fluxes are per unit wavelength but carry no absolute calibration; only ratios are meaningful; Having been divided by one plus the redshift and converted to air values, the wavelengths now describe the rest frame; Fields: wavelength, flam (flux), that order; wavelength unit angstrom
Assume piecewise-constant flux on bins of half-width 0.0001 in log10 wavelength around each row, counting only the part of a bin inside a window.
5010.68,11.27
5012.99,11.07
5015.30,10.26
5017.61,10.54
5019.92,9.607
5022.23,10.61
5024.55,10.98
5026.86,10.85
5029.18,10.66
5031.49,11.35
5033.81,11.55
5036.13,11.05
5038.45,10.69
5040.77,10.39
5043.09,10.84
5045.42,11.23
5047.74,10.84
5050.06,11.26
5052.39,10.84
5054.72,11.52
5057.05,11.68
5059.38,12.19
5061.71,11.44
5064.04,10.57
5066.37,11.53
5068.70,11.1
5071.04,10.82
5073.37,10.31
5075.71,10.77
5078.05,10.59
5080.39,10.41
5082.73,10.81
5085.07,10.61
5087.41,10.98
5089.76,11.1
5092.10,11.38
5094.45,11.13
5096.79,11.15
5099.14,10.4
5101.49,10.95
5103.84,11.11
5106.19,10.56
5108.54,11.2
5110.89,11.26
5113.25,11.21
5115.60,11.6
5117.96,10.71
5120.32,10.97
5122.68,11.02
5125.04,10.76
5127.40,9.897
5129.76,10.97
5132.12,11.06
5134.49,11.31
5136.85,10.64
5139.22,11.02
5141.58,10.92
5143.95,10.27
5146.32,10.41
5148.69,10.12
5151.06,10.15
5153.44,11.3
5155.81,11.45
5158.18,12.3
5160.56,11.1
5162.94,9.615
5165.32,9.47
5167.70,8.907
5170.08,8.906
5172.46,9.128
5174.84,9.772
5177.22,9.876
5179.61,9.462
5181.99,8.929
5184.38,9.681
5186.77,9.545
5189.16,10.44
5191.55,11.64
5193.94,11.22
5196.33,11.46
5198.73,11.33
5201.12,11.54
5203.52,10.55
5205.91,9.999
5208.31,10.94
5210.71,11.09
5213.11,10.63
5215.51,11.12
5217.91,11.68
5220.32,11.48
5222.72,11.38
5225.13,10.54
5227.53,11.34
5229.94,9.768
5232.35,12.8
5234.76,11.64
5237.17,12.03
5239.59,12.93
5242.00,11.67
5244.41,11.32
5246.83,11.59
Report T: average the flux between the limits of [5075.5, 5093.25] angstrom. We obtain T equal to 10.8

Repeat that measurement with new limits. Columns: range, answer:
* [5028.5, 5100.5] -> 11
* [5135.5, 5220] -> 10.5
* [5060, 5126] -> 11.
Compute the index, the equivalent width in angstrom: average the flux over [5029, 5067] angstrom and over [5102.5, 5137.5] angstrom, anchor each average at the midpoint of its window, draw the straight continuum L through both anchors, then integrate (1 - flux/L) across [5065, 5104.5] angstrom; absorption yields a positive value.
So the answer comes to 0.6 angstrom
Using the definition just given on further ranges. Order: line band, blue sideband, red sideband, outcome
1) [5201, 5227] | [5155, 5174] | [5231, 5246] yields 0.9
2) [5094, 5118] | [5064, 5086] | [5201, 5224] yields -0.5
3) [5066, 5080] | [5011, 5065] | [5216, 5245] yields 0.4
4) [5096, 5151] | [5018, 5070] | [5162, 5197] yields -2.6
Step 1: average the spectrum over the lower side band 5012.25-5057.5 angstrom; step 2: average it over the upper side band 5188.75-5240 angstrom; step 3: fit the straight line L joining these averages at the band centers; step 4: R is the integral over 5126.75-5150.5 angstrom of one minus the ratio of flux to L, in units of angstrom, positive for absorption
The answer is 0.90 angstrom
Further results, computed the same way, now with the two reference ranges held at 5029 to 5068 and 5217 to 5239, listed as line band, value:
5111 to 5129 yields 0.59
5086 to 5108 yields 0.52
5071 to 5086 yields 0.82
